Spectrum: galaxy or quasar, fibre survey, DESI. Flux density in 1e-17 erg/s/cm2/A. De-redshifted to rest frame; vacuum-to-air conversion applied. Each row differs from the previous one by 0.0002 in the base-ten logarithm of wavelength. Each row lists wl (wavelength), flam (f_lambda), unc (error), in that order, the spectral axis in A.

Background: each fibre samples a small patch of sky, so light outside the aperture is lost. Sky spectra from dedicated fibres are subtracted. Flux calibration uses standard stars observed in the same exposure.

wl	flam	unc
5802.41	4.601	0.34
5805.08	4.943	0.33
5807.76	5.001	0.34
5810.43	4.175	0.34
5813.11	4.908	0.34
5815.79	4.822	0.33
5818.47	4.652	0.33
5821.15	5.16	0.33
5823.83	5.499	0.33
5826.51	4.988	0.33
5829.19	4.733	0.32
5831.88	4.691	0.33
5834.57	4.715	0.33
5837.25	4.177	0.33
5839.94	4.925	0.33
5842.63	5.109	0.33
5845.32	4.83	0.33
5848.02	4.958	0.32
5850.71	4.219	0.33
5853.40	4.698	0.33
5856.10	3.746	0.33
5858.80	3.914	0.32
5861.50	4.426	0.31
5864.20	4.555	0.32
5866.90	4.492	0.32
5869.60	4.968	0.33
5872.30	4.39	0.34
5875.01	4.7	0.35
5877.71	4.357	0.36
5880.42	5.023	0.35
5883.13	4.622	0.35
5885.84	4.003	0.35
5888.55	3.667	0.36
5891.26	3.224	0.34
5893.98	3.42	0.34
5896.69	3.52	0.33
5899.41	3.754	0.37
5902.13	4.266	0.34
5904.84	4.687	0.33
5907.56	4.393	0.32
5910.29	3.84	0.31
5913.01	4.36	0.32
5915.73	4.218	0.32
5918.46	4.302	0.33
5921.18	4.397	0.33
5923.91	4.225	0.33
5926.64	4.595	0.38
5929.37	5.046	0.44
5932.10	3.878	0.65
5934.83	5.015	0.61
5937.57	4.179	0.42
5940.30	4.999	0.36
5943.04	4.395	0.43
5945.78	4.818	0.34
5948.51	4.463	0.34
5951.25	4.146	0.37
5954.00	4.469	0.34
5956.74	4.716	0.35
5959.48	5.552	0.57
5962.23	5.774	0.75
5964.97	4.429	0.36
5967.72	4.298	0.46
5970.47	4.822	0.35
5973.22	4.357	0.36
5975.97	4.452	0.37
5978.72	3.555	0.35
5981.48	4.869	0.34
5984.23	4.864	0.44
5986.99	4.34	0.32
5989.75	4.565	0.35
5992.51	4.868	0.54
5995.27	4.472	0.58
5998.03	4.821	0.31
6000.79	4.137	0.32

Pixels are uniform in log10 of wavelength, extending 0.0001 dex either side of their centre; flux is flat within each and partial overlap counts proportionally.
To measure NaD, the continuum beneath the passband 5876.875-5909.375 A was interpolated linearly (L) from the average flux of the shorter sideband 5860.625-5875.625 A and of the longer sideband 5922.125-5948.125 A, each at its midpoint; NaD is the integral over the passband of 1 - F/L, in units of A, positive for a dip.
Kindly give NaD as 3.6 A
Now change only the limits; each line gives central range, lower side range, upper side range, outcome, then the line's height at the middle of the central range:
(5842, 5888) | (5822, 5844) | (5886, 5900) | -4.02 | 4.16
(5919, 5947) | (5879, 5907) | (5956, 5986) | -1.12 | 4.37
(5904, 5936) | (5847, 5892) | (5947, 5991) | 0.58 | 4.49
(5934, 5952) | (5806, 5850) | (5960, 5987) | 0.34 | 4.66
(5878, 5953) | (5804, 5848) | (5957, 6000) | 7.20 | 4.73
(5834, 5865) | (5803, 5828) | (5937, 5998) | 2.04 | 4.83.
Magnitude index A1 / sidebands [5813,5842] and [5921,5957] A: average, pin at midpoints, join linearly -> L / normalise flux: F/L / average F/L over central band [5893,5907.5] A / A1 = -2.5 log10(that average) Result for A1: 0.16 mag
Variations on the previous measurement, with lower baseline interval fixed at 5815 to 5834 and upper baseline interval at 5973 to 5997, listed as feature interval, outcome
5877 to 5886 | 0.05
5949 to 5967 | -0.06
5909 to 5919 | 0.13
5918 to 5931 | 0.03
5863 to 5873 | 0.04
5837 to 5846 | 0.01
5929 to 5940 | 0.02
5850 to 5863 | 0.15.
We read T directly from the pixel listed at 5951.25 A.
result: 4.146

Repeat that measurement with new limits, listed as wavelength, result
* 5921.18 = 4.397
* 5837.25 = 4.177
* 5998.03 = 4.821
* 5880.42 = 5.023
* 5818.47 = 4.652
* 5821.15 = 5.16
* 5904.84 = 4.687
